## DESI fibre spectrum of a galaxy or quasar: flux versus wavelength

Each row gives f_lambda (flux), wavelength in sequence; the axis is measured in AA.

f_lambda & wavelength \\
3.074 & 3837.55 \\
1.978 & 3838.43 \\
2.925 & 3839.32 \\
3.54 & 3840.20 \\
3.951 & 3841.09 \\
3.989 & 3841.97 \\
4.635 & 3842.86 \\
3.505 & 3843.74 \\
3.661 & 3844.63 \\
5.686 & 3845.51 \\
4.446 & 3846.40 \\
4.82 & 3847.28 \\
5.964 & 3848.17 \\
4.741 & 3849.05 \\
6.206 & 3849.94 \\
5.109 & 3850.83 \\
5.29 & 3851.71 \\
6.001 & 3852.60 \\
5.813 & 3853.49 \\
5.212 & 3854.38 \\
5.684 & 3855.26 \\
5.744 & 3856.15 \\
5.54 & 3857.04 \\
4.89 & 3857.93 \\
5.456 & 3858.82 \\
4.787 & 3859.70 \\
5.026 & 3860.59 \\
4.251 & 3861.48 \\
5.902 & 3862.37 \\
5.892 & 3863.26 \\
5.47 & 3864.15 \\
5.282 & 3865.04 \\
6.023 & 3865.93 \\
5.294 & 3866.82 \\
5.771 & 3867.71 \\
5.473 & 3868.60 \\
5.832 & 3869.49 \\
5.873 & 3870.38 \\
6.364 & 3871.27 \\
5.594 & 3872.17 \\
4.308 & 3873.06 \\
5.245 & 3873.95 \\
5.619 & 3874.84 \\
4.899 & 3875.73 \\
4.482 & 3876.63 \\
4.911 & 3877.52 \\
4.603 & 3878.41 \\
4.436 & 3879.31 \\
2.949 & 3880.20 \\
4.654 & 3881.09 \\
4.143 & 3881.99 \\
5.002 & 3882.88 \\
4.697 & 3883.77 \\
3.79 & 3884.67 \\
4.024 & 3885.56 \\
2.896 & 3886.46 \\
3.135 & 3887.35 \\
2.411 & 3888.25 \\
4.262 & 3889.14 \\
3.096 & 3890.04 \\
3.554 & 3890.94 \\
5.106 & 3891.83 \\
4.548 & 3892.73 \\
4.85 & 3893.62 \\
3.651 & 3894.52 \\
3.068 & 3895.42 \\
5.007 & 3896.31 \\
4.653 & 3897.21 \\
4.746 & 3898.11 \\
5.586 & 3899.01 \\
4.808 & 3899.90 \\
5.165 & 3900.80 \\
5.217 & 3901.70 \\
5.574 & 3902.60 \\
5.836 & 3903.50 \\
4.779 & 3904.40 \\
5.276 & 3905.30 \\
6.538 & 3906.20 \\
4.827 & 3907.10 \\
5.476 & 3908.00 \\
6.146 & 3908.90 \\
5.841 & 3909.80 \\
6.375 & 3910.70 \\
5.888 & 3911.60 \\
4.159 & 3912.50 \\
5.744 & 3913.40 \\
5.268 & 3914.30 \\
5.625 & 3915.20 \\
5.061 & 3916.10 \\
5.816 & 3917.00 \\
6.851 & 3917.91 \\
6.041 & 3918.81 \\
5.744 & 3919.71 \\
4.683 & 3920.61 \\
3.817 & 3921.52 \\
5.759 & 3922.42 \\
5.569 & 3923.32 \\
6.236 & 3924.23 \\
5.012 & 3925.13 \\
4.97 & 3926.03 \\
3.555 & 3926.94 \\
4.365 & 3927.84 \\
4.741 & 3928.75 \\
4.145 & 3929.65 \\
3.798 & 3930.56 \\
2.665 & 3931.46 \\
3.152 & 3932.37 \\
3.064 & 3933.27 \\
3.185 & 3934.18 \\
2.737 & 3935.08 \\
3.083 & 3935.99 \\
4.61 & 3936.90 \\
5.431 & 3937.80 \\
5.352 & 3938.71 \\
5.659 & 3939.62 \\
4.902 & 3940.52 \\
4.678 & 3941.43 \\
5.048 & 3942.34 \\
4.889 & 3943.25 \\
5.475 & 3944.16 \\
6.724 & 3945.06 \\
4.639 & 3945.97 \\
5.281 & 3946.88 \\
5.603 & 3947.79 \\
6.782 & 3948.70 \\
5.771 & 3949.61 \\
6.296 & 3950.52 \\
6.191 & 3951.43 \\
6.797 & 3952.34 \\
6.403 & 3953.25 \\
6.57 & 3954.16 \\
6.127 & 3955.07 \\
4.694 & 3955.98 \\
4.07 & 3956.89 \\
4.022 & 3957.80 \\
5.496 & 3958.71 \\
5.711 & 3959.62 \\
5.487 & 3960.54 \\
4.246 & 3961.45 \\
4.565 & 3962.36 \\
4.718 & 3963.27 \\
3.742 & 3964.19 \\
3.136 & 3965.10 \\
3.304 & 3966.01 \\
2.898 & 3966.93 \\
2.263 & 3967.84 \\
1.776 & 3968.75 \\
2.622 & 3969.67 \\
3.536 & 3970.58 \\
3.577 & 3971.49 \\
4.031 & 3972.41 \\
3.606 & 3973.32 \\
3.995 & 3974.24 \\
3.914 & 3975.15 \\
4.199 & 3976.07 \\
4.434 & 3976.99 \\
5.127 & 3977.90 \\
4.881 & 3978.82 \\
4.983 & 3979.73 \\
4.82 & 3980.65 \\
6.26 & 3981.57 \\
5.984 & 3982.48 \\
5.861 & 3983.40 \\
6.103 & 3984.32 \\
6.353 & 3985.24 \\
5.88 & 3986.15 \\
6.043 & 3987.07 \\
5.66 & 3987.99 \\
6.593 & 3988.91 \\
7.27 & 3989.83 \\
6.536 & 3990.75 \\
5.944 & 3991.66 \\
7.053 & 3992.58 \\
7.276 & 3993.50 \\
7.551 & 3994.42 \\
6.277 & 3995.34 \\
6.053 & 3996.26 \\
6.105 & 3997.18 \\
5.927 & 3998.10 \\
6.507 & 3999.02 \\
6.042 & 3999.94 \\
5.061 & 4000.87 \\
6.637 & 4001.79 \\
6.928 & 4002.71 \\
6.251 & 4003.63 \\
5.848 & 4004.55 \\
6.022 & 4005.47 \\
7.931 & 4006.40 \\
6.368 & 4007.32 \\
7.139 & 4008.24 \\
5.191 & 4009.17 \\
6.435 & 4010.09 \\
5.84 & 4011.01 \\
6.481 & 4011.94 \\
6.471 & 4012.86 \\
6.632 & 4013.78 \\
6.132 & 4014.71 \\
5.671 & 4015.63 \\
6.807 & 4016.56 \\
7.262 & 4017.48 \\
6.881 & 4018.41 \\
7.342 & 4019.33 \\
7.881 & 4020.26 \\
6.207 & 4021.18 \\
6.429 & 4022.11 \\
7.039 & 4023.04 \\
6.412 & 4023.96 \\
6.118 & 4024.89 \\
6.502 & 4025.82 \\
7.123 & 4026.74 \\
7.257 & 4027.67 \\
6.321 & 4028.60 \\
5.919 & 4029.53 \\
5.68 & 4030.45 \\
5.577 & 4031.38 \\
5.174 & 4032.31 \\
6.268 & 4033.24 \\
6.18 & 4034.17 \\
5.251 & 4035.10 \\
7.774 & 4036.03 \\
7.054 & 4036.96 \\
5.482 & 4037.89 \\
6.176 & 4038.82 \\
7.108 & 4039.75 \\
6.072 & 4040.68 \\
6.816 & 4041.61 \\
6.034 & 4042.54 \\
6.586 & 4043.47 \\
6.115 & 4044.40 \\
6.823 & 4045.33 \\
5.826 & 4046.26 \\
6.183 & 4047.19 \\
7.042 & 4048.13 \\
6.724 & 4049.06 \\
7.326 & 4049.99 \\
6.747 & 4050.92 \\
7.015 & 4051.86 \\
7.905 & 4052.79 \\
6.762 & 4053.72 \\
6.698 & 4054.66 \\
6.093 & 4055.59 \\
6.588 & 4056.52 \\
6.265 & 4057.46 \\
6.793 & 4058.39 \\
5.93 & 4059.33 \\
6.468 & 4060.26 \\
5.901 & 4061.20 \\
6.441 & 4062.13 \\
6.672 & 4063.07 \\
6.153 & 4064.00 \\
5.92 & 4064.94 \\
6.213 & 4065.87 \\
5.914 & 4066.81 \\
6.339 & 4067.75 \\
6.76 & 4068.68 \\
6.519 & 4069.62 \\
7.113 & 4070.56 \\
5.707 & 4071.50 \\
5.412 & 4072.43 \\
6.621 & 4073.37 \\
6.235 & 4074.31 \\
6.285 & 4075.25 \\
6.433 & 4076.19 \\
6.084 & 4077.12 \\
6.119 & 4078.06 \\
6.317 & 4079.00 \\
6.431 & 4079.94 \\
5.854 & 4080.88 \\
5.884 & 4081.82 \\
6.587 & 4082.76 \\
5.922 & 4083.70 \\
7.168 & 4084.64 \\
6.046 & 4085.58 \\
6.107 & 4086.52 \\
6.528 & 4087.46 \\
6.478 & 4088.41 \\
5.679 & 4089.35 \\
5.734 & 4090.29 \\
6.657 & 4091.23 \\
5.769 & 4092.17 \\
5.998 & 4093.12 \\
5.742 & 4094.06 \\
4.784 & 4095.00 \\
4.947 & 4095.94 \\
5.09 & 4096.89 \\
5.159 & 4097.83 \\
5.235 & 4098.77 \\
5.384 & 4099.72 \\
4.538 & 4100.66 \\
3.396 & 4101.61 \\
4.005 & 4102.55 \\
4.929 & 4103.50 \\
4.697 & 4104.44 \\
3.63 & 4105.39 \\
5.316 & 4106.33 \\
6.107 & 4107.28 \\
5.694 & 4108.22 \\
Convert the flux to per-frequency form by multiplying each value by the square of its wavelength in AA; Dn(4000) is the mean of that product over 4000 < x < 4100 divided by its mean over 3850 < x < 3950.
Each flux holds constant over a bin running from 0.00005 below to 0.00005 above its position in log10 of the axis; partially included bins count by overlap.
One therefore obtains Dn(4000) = 1.37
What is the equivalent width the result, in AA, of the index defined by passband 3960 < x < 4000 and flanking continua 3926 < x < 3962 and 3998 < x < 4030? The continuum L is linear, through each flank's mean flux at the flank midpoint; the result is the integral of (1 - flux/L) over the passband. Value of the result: 4.9 AA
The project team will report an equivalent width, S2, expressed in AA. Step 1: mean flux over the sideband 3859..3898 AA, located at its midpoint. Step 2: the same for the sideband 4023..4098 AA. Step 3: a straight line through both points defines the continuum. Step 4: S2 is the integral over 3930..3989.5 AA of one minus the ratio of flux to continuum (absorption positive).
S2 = 6.9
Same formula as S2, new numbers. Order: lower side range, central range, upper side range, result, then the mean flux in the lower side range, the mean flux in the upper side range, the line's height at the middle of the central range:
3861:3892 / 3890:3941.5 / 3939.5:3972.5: -1.12 AA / 4.72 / 4.8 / 4.76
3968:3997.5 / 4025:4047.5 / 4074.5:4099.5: -2.67 AA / 5.29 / 5.96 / 5.63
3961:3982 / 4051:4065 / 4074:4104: -3.40 AA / 3.94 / 5.73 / 5.26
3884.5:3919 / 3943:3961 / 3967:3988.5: -3.74 AA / 4.89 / 4.58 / 4.69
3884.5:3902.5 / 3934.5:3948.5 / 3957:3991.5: -1.41 AA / 4.21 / 4.7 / 4.5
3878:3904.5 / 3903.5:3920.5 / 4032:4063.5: -3.69 AA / 4.34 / 6.48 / 4.62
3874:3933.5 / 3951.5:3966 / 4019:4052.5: 1.15 AA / 4.74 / 6.49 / 5.47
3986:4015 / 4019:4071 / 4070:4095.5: -1.92 AA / 6.38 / 6.14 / 6.25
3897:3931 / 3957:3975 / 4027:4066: 5.91 AA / 5.26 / 6.42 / 5.71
